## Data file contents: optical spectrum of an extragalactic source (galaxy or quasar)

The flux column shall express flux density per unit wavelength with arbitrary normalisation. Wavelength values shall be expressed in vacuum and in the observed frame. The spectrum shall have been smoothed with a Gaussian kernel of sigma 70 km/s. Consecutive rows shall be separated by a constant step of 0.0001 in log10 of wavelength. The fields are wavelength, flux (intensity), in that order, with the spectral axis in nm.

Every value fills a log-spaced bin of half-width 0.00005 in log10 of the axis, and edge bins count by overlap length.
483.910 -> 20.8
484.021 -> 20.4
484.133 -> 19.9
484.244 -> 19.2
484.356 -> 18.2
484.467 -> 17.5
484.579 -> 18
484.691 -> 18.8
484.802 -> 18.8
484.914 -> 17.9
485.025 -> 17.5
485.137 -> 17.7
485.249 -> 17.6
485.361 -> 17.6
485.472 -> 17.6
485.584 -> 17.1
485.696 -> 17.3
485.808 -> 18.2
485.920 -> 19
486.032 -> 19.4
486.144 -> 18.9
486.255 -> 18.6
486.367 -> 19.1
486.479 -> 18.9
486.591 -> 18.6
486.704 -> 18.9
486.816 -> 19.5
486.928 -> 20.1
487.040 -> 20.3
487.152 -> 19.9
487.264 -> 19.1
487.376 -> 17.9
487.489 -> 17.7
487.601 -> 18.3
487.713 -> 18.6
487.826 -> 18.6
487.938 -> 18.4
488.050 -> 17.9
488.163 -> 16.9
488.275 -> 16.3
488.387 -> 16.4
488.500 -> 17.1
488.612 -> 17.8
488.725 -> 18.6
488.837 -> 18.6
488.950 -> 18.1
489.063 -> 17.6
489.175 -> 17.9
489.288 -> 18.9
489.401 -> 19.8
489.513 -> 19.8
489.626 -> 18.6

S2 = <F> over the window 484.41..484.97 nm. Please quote 18.2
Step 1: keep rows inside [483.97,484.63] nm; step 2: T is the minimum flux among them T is 17.5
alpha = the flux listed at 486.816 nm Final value 19.5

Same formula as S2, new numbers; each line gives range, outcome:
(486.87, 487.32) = 19.9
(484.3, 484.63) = 17.9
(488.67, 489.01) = 18.4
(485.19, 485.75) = 17.4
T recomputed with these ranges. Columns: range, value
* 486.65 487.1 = 18.9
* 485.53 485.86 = 17.1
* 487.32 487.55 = 17.7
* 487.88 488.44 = 16.3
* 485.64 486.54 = 17.3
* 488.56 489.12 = 17.6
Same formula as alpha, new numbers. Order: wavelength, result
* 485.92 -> 19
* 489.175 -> 17.9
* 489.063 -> 17.6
